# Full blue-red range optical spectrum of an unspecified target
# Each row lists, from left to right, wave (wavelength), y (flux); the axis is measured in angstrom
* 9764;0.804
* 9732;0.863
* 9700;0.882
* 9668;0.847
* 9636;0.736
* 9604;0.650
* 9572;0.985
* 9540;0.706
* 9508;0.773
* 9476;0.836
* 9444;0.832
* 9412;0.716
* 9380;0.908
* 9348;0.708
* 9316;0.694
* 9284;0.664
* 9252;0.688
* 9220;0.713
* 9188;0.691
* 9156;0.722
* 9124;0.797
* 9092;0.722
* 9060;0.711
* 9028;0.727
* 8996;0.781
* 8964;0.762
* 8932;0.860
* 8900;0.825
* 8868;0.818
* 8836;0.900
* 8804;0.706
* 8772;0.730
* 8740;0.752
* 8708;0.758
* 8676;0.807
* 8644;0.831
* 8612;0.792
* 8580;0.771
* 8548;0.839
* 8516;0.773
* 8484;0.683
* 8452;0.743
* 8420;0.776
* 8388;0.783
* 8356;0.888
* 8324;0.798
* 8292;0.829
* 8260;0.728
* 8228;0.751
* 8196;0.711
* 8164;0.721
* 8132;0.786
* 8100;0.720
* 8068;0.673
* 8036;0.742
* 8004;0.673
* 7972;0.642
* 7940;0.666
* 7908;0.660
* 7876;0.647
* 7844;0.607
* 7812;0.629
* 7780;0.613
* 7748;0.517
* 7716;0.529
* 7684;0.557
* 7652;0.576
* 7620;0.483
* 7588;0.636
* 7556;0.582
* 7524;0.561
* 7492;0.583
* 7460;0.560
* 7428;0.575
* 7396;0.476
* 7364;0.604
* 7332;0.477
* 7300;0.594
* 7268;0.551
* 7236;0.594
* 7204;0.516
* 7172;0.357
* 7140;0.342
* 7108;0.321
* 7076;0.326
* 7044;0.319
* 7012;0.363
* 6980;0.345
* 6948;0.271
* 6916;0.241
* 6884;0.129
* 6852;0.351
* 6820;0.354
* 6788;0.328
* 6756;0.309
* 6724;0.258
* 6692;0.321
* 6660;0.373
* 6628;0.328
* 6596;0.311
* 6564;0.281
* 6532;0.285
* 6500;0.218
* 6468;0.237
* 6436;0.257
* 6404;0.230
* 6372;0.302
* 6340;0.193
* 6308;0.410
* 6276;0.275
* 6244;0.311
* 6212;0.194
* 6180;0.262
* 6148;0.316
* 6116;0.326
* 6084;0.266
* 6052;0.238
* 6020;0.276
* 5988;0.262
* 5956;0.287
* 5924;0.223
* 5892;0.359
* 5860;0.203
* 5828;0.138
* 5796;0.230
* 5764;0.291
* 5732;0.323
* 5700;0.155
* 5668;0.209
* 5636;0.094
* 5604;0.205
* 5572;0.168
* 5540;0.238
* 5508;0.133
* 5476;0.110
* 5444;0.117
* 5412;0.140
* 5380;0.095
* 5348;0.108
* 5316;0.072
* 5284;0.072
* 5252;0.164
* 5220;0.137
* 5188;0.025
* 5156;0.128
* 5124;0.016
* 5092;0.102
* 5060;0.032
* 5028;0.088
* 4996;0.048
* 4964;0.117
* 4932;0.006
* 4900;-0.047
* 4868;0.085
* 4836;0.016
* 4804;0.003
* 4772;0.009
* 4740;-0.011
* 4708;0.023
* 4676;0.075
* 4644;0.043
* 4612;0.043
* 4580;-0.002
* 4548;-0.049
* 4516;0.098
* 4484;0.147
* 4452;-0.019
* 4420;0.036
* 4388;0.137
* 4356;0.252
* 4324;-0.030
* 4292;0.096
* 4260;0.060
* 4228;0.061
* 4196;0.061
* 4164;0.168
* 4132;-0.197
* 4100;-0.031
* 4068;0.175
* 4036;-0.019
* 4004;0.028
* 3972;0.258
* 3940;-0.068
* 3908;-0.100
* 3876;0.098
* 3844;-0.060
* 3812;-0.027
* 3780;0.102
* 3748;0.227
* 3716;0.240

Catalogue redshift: 0.80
